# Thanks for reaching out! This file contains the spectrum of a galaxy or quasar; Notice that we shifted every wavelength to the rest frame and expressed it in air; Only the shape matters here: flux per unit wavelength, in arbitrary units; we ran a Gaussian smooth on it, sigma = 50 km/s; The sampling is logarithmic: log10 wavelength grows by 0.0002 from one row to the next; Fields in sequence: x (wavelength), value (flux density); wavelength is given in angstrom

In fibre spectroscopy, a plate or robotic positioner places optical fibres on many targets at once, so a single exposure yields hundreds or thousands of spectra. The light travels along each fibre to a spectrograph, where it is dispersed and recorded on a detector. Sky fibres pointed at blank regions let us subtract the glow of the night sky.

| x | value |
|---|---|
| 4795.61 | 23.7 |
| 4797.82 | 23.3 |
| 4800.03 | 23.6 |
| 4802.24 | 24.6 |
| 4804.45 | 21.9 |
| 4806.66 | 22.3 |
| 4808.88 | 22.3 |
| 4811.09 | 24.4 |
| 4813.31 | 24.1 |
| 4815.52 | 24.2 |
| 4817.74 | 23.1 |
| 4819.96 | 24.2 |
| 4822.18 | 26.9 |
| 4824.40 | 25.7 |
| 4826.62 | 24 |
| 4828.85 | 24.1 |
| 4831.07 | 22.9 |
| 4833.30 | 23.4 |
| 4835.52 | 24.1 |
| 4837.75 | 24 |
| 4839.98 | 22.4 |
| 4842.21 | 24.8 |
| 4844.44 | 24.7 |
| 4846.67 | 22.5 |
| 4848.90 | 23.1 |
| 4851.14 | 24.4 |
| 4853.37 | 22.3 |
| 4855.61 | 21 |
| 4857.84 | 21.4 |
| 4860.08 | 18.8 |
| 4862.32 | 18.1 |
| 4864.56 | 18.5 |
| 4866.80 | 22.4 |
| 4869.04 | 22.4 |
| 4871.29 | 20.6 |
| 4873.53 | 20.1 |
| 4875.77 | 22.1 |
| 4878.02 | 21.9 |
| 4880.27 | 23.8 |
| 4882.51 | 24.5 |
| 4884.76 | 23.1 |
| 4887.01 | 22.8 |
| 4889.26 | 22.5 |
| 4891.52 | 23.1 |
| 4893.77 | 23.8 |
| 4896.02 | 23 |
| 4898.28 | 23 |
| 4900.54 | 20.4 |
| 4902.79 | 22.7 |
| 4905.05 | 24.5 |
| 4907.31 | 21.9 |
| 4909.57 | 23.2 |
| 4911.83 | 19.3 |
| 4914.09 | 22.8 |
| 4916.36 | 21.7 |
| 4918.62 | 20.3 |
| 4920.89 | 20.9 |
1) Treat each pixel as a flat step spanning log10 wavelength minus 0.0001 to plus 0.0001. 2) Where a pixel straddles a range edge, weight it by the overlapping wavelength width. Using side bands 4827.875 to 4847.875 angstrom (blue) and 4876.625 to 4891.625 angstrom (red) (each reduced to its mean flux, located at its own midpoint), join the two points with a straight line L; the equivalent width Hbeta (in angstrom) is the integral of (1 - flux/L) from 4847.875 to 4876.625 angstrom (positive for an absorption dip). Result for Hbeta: 2.7 angstrom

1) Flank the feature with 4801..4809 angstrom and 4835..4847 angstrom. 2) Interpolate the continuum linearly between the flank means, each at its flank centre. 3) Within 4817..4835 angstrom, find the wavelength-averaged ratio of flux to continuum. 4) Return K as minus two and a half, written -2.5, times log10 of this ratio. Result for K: -0.04 mag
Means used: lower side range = 22.8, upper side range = 23.8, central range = 24.3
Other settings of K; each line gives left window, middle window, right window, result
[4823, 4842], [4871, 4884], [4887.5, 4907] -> 0.040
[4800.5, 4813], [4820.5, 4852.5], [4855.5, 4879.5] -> -0.099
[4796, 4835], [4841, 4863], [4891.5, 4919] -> 0.049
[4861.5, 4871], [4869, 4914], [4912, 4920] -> -0.079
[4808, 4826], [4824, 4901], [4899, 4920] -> 0.029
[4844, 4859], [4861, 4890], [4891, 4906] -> 0.052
